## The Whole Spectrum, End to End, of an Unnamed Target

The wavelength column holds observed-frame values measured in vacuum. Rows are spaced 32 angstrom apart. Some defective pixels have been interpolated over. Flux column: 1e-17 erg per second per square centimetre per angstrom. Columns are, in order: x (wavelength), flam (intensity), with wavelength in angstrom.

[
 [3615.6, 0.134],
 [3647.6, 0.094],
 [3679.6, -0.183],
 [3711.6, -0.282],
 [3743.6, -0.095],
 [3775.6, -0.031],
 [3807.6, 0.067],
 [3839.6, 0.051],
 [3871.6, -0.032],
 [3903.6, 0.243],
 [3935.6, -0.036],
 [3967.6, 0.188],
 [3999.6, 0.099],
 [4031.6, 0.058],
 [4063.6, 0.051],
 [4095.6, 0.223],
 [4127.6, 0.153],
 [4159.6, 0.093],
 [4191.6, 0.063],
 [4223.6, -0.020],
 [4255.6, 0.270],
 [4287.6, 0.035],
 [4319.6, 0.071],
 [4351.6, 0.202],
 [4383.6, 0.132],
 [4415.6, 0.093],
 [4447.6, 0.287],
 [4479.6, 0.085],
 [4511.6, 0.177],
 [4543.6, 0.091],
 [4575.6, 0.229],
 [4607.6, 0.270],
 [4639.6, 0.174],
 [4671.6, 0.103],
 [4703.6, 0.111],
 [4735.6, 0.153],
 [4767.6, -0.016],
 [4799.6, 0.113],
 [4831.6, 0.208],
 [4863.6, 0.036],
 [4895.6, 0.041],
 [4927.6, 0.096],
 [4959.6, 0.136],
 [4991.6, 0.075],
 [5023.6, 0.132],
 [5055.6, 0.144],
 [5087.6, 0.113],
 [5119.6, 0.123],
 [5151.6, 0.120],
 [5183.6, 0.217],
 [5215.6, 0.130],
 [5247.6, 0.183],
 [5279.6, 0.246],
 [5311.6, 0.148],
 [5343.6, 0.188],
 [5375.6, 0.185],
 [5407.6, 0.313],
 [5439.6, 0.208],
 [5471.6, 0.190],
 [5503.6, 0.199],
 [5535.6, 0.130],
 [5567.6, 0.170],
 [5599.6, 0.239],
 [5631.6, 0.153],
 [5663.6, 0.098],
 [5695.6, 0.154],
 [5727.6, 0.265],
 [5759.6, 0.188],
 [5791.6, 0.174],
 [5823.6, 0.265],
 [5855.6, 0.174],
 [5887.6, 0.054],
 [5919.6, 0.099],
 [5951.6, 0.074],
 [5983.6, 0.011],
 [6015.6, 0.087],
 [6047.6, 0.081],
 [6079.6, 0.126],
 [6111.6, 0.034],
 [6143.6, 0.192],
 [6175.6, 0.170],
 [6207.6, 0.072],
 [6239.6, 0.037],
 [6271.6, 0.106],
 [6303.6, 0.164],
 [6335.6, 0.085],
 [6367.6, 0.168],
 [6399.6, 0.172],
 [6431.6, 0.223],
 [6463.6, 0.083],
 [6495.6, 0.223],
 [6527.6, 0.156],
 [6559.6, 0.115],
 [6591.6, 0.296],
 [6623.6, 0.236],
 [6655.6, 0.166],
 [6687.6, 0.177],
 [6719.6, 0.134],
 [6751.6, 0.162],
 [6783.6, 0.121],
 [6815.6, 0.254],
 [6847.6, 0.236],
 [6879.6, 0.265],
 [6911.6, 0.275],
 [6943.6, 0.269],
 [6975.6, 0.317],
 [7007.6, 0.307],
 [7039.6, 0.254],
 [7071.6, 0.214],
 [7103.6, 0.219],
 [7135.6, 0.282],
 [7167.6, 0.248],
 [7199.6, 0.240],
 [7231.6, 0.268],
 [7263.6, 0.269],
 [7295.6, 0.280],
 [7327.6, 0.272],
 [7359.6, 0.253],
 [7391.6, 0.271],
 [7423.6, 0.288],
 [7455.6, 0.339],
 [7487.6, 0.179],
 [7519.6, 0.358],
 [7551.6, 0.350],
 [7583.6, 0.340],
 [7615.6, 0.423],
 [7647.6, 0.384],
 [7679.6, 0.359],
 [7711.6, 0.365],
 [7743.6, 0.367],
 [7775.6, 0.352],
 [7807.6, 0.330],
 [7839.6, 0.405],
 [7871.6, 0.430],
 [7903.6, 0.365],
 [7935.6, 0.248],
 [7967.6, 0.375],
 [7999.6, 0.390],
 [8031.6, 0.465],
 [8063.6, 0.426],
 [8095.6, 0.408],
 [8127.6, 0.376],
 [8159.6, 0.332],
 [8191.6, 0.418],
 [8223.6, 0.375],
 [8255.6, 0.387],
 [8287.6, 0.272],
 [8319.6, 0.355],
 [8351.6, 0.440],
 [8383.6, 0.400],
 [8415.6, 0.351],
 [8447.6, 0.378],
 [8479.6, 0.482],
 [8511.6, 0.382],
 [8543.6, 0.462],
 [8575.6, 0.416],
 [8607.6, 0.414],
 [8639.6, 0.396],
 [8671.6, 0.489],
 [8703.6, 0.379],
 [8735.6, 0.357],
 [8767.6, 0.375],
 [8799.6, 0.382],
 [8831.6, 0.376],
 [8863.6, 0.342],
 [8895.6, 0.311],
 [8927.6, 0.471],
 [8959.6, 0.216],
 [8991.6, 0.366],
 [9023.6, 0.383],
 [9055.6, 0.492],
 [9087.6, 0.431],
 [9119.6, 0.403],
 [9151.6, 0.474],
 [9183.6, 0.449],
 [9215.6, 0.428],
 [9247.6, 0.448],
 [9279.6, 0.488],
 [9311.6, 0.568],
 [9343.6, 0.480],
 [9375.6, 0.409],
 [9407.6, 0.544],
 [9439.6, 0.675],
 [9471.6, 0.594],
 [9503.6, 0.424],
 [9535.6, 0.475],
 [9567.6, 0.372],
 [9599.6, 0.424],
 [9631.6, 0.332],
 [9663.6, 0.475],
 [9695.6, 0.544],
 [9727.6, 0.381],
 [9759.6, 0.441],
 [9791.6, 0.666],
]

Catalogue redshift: 0.706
